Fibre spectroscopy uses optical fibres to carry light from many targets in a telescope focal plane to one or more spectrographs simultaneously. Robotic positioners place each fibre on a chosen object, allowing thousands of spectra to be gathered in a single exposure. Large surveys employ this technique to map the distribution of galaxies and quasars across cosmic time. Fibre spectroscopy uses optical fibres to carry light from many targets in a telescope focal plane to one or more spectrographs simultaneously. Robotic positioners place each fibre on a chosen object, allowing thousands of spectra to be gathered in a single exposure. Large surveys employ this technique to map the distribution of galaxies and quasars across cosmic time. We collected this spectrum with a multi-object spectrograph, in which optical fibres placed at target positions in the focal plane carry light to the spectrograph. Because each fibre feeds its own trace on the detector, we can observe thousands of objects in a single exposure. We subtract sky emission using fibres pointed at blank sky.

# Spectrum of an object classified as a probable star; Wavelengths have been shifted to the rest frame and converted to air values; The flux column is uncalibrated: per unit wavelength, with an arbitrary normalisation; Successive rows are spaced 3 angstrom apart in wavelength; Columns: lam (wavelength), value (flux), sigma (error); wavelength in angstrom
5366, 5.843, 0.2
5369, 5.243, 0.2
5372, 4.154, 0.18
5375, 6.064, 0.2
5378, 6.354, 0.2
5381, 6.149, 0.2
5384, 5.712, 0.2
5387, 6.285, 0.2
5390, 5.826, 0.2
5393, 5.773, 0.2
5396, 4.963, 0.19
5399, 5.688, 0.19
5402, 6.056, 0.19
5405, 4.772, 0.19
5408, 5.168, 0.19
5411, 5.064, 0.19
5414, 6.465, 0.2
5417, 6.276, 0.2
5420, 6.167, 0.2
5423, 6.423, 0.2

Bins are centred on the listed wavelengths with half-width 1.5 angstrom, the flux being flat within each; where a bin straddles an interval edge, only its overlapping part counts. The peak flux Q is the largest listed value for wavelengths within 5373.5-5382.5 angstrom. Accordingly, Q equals 6.354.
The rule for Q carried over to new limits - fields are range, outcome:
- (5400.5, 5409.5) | 6.056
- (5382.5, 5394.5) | 6.285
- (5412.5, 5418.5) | 6.465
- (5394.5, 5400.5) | 5.688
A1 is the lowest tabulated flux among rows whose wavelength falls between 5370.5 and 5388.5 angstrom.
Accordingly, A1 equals 4.154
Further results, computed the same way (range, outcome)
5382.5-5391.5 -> 5.712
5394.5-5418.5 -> 4.772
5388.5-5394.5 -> 5.773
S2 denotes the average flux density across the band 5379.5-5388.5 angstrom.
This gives 6.05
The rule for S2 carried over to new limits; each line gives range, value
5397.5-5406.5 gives 5.51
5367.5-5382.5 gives 5.59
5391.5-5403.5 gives 5.62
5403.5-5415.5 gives 5.37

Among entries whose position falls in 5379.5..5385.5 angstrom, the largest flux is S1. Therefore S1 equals 6.149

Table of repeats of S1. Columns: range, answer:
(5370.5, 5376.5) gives 6.064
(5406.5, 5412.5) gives 5.168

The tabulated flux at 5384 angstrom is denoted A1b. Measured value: 5.712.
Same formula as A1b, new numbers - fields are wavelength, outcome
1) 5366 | 5.843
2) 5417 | 6.276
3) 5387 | 6.285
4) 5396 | 4.963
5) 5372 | 4.154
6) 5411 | 5.064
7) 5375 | 6.064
